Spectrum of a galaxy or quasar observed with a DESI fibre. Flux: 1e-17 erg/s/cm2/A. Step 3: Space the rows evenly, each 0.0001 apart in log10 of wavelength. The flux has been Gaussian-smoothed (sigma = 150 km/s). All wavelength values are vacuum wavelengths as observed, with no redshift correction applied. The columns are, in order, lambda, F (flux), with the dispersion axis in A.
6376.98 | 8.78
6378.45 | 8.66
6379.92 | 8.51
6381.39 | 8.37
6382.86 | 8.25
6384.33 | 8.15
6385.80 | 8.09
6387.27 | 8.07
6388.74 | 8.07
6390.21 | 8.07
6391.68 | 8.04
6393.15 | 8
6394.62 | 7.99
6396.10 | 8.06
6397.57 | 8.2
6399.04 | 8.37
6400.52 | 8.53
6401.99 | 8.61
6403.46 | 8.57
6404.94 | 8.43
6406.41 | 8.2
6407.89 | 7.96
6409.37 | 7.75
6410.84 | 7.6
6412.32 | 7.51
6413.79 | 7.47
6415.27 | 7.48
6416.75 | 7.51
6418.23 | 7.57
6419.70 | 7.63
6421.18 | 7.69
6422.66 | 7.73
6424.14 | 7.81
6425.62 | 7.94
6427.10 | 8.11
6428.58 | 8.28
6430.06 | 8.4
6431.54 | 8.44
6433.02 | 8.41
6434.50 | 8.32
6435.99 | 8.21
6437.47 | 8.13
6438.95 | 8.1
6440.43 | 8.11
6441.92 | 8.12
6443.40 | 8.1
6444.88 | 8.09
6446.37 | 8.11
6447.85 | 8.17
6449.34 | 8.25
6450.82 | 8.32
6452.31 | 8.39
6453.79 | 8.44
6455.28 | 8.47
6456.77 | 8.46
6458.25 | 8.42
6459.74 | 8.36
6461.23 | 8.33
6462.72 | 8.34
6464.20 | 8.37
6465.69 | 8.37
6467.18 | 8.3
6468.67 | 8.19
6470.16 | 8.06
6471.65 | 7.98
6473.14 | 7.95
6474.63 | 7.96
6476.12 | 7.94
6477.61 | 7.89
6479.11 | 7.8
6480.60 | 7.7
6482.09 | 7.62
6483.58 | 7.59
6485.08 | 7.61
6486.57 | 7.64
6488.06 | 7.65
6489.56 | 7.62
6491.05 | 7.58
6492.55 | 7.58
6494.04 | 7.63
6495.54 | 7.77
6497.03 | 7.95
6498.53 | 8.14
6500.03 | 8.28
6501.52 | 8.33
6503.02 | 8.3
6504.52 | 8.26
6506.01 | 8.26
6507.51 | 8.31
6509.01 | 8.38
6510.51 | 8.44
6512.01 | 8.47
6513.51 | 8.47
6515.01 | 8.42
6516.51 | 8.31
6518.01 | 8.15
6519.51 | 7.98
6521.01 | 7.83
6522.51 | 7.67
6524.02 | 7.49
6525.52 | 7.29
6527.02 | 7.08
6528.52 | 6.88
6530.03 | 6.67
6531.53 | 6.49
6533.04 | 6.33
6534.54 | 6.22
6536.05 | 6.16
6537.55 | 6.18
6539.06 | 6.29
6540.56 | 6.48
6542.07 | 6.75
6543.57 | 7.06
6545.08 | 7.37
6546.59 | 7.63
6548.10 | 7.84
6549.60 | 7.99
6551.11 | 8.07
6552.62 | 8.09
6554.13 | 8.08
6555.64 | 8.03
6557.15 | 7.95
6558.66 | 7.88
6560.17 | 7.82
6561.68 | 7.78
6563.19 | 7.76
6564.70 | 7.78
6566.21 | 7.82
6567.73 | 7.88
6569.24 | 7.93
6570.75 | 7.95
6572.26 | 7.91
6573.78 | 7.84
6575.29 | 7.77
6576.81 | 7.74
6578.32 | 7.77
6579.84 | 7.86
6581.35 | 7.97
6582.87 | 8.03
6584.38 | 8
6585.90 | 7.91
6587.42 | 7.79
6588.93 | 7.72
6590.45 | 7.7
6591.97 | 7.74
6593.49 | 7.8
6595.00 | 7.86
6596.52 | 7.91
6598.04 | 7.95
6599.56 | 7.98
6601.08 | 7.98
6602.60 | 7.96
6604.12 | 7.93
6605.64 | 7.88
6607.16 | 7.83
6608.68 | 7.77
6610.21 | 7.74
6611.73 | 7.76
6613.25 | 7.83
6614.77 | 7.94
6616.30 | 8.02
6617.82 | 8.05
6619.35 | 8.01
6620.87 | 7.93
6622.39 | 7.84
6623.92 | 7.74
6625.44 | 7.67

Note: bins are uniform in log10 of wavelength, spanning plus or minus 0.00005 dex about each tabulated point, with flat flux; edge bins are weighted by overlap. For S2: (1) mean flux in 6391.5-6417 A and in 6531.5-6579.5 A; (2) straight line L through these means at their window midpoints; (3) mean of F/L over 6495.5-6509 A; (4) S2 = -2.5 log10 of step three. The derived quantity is -0.07 mag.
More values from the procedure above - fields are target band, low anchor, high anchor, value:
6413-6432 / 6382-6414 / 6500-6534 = 0.03 mag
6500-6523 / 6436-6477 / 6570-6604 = -0.02 mag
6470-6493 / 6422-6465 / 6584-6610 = 0.05 mag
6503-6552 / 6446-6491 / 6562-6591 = 0.06 mag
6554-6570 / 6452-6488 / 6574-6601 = 0.00 mag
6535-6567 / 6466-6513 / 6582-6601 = 0.06 mag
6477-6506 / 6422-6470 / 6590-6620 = 0.04 mag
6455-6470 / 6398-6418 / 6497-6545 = -0.08 mag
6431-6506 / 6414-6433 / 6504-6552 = -0.05 mag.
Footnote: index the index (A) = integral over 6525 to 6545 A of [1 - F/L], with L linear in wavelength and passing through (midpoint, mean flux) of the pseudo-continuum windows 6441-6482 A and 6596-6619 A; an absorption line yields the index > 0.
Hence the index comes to 3.5 A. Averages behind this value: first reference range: 8.17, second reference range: 7.9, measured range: 6.62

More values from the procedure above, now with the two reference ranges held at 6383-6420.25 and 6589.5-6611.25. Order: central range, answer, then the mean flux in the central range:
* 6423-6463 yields -1.33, 8.24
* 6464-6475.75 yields -0.26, 8.13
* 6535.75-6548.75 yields 1.68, 6.88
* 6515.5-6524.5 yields -0.02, 7.93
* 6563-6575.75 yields 0.04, 7.86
